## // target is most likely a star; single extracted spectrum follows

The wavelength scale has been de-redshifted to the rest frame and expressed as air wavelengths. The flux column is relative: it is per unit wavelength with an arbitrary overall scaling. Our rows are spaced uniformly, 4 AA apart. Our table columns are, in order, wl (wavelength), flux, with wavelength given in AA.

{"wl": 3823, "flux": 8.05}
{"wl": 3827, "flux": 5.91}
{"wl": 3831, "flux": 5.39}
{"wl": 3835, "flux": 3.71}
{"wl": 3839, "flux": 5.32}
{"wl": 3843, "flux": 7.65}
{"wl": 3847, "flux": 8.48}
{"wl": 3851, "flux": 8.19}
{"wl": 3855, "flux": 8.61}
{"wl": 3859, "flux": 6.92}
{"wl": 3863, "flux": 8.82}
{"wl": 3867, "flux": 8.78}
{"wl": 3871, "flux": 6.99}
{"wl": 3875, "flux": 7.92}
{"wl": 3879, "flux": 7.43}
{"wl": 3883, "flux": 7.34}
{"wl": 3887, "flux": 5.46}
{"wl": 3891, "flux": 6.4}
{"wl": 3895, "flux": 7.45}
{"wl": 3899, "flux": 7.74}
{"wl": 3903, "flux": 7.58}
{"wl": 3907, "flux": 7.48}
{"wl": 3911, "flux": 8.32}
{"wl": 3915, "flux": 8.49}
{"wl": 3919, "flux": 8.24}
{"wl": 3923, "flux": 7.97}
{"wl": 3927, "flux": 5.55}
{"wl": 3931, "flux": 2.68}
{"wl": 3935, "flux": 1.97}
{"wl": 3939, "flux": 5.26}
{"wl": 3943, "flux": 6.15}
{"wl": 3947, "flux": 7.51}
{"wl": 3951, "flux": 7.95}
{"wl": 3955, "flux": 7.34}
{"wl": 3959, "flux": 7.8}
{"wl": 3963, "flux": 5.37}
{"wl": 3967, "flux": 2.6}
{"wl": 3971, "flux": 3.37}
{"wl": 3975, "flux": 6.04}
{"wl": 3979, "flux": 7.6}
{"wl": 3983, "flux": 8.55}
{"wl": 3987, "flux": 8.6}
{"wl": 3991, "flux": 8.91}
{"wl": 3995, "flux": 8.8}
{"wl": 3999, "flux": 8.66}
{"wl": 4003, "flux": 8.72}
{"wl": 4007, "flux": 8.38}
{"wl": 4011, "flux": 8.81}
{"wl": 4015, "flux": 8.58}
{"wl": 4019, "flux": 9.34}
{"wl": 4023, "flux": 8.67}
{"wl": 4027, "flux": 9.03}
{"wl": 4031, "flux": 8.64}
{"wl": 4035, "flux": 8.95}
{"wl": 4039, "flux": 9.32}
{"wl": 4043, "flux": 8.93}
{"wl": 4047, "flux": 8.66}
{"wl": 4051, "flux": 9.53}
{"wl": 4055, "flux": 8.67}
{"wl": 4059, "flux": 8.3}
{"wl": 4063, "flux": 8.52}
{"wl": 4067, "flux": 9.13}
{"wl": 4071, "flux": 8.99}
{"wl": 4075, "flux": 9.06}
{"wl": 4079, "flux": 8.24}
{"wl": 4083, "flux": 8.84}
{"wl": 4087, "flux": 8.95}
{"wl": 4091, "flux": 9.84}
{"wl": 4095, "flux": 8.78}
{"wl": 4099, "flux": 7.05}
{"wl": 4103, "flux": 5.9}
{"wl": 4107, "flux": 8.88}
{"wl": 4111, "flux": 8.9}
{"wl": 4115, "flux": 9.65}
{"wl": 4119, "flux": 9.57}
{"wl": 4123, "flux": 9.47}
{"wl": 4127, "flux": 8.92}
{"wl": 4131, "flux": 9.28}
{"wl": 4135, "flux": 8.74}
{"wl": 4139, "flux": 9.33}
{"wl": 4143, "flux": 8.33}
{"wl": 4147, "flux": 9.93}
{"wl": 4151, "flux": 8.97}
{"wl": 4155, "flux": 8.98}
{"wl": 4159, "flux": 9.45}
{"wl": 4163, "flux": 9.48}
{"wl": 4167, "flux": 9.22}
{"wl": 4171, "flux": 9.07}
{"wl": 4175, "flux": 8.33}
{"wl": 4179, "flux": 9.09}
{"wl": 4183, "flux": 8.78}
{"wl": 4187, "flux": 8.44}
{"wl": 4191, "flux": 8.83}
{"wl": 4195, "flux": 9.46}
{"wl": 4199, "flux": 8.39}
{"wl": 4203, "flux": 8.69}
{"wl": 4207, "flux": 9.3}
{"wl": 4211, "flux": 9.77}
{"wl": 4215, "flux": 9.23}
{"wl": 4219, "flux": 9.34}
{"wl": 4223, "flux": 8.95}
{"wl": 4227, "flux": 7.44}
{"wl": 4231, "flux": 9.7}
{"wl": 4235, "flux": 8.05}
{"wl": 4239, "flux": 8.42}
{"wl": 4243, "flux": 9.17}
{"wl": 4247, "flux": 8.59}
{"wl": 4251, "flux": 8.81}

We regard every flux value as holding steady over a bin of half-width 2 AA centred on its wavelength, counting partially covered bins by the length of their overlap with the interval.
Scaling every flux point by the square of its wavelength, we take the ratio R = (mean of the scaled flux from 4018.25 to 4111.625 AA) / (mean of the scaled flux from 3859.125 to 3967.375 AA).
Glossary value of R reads 1.4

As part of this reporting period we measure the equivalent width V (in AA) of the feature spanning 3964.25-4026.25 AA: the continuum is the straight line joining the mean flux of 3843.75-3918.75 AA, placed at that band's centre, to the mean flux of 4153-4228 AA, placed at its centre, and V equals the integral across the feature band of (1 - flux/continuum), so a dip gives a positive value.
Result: 3.6 AA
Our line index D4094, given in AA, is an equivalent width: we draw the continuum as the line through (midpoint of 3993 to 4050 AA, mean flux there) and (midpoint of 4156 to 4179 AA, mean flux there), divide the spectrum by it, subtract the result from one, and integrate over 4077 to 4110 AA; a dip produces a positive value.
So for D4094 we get 2.3 AA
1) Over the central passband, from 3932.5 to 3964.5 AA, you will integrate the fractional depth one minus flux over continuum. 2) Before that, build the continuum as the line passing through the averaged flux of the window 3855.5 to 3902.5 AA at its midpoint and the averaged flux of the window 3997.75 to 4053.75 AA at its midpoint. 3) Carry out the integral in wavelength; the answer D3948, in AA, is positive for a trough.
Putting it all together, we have 7.9 AA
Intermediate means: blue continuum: 7.43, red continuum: 8.87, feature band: 6.13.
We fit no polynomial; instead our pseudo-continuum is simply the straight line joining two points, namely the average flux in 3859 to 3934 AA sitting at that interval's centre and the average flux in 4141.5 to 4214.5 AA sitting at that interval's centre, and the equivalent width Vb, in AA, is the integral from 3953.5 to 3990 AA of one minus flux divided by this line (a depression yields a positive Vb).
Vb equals 6.0 AA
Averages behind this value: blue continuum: 7.18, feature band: 6.42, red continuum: 9.04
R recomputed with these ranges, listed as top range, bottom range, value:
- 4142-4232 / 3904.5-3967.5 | 1.60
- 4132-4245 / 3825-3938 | 1.52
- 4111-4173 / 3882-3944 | 1.59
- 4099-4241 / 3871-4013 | 1.42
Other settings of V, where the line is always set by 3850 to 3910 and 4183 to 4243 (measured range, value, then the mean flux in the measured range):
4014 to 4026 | -1.2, 8.9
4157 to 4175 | -1.1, 9.2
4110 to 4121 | -1.2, 9.42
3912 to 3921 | -0.8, 8.36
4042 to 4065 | -1.5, 8.76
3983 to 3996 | -1.2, 8.73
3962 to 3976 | 6.6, 4.15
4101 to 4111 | 0.9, 7.69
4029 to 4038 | -0.8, 8.85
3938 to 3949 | 2.0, 6.4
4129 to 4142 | -0.8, 9.06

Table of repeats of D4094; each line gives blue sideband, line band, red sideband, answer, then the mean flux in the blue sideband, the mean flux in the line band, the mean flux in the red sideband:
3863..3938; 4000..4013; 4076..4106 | -1.6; 6.91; 8.64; 8.28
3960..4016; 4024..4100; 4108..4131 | -3.8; 7.34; 8.83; 9.28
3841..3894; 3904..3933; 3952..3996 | 1.0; 7.61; 6.98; 6.8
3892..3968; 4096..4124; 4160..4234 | -0.9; 6.55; 8.46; 8.97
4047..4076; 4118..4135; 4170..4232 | -0.7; 8.86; 9.23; 8.91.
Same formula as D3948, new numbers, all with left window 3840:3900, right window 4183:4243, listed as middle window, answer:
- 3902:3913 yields -0.1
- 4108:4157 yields -3.5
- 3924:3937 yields 6.7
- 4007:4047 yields -3.5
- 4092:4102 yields 0.6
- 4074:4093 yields -1.4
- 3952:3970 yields 4.9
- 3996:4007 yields -0.8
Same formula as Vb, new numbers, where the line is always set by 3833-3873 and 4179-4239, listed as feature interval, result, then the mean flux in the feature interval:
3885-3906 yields 1.6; 6.95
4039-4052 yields -1.4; 9.05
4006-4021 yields -1.4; 8.8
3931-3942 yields 5.8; 3.68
